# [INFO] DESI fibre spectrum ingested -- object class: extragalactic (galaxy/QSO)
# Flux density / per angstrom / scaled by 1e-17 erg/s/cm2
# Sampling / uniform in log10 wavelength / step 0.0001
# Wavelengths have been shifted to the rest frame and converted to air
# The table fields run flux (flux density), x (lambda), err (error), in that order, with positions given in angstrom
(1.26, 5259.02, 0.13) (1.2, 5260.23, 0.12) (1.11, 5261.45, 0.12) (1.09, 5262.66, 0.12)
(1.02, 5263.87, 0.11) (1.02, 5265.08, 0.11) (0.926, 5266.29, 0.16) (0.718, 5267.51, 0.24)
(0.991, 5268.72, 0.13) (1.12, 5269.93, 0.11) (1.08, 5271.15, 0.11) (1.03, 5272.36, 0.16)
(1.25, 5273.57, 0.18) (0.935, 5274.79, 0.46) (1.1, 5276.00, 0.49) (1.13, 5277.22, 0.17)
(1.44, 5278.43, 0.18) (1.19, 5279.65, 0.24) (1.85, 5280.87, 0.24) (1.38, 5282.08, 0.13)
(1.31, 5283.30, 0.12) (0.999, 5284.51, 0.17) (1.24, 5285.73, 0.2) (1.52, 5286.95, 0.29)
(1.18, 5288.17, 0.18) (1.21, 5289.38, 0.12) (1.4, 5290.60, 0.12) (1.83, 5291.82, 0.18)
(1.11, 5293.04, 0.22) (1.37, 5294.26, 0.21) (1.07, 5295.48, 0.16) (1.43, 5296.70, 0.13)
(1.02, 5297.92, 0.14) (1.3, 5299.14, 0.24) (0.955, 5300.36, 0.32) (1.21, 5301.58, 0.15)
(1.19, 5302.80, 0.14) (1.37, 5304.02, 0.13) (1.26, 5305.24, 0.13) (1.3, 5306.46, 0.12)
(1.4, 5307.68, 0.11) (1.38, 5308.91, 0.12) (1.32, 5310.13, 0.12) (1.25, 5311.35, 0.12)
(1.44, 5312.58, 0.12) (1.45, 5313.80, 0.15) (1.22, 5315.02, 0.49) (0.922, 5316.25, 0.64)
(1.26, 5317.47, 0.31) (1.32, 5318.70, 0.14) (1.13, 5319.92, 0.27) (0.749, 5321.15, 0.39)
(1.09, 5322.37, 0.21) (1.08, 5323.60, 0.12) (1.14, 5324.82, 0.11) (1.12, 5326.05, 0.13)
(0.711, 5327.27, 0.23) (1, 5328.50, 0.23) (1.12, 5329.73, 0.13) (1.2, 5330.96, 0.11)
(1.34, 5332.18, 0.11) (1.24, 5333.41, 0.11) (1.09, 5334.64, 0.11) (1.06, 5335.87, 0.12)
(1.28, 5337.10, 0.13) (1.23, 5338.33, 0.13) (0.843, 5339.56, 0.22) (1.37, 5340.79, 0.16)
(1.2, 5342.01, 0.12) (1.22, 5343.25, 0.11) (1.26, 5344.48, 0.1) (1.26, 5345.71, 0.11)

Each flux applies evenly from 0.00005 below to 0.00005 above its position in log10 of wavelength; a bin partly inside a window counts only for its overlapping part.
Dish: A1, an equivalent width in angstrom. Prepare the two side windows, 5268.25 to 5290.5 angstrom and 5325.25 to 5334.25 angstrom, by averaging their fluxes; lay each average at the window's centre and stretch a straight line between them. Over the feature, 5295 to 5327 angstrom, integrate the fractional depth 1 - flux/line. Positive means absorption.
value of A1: -1.4 angstrom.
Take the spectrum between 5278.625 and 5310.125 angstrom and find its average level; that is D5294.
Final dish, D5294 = 1.3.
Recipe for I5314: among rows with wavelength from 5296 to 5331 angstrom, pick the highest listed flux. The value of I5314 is 1.45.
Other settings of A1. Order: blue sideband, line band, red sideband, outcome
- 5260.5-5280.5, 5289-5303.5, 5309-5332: -1.9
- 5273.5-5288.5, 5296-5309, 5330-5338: -0.1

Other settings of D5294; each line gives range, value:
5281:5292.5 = 1.36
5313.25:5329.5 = 1.09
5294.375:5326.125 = 1.21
